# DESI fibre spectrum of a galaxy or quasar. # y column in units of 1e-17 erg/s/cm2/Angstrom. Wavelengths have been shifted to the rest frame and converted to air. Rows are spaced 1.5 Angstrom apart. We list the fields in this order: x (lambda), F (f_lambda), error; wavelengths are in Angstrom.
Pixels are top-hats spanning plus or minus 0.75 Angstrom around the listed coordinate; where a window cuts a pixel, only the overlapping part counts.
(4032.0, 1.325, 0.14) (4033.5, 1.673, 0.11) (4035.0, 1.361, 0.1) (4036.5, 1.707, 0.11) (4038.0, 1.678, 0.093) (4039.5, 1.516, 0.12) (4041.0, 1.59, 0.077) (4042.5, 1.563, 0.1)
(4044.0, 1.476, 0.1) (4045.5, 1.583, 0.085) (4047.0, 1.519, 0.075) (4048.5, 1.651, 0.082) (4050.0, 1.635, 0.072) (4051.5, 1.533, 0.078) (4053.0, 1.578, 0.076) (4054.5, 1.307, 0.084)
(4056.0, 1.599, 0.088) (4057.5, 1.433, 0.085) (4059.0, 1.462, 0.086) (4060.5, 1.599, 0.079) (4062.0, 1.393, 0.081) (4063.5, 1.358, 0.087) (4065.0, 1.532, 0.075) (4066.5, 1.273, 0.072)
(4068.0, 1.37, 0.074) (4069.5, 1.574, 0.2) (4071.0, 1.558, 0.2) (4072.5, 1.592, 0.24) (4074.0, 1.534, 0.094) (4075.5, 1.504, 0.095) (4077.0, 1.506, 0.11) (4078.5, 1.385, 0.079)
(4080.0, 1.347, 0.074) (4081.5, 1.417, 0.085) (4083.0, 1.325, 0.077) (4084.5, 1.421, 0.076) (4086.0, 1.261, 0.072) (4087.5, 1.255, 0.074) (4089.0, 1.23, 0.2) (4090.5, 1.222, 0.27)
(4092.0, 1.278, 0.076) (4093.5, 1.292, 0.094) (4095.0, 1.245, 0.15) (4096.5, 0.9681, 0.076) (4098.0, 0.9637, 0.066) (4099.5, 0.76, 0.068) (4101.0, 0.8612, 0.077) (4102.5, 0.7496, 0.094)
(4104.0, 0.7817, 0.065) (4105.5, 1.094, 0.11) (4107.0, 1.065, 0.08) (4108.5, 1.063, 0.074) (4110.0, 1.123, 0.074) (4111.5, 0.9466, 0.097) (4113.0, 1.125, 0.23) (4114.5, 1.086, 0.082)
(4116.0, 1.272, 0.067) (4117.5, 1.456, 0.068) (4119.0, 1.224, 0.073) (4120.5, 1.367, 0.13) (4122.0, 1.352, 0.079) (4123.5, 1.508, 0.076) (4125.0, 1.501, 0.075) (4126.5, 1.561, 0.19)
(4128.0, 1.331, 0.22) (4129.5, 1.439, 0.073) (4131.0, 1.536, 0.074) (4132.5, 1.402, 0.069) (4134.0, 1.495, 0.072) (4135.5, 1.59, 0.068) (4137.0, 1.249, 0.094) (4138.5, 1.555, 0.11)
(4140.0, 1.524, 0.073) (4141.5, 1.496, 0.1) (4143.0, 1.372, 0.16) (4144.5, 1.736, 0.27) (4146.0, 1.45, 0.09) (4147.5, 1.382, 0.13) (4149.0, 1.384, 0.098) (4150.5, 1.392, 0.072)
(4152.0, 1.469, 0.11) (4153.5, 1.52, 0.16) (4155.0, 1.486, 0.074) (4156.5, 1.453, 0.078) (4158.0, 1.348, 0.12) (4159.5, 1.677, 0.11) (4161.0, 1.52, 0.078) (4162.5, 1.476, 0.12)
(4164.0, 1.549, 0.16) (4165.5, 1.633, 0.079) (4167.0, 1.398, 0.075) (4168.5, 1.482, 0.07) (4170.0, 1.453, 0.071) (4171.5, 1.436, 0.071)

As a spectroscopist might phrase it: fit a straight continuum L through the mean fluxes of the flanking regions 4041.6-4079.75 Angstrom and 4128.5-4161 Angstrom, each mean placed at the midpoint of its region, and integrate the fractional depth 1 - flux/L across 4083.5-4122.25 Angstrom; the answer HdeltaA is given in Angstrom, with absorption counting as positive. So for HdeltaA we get 9.3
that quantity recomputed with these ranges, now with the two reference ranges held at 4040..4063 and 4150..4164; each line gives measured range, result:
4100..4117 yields 5.5 Angstrom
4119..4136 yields 0.6 Angstrom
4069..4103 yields 5.4 Angstrom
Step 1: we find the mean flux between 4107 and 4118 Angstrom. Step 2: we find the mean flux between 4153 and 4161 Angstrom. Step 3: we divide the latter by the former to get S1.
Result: 1.31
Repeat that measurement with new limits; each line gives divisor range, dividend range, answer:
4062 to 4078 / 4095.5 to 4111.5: 0.64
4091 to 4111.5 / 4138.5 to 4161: 1.45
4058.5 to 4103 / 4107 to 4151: 1.05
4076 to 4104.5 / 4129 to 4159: 1.24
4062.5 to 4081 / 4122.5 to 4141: 1.01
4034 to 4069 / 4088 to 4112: 0.69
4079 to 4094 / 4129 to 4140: 1.13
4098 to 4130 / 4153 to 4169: 1.29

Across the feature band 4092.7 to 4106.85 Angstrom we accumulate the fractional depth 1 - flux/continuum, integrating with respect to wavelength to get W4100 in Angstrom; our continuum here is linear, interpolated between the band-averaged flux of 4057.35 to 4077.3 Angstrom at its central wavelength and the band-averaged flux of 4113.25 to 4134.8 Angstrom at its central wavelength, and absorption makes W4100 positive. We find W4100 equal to 4.5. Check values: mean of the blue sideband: 1.48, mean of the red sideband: 1.39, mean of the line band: 0.974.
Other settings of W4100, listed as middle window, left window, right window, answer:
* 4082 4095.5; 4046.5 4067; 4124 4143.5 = 1.8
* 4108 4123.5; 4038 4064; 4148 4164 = 2.9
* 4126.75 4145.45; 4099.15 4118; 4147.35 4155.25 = -2.7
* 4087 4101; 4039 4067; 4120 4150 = 3.5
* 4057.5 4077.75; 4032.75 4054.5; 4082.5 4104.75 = -2.1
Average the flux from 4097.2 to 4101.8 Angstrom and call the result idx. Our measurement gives 0.862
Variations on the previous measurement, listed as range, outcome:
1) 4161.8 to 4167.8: 1.51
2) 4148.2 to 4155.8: 1.45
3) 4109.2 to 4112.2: 1.04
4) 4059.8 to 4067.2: 1.43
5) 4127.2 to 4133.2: 1.43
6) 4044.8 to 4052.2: 1.58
